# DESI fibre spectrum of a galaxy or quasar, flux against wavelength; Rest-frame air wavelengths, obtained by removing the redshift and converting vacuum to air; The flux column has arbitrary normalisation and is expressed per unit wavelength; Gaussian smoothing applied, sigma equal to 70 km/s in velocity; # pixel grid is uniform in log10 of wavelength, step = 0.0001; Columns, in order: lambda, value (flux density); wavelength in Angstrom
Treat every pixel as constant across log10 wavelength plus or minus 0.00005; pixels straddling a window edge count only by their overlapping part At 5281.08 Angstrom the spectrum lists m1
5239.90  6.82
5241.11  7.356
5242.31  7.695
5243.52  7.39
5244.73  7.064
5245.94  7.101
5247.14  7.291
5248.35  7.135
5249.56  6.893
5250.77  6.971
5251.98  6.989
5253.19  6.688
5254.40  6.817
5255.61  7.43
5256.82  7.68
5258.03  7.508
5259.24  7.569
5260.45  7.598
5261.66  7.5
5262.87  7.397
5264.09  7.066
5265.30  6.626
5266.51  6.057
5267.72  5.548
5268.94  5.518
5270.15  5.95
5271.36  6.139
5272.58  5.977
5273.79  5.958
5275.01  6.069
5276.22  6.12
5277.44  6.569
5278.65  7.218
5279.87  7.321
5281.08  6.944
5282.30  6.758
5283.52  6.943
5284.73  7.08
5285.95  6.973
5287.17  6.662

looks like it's 6.944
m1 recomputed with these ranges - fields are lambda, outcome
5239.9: 6.82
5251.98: 6.989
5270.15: 5.95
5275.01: 6.069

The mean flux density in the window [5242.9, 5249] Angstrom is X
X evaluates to 7.19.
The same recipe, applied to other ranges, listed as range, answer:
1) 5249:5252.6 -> 6.95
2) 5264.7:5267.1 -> 6.35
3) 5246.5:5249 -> 7.22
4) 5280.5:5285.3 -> 6.93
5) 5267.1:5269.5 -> 5.53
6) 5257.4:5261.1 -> 7.57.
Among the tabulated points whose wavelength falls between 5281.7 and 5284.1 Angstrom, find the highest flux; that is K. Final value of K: 6.943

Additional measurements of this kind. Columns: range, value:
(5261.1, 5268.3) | 7.5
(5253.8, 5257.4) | 7.68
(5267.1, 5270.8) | 5.95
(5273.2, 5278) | 6.569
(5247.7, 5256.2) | 7.43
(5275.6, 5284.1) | 7.321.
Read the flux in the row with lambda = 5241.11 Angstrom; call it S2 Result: 7.356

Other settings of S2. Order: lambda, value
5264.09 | 7.066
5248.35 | 7.135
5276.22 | 6.12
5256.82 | 7.68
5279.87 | 7.321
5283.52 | 6.943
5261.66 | 7.5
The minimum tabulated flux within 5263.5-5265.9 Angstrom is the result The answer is 6.626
